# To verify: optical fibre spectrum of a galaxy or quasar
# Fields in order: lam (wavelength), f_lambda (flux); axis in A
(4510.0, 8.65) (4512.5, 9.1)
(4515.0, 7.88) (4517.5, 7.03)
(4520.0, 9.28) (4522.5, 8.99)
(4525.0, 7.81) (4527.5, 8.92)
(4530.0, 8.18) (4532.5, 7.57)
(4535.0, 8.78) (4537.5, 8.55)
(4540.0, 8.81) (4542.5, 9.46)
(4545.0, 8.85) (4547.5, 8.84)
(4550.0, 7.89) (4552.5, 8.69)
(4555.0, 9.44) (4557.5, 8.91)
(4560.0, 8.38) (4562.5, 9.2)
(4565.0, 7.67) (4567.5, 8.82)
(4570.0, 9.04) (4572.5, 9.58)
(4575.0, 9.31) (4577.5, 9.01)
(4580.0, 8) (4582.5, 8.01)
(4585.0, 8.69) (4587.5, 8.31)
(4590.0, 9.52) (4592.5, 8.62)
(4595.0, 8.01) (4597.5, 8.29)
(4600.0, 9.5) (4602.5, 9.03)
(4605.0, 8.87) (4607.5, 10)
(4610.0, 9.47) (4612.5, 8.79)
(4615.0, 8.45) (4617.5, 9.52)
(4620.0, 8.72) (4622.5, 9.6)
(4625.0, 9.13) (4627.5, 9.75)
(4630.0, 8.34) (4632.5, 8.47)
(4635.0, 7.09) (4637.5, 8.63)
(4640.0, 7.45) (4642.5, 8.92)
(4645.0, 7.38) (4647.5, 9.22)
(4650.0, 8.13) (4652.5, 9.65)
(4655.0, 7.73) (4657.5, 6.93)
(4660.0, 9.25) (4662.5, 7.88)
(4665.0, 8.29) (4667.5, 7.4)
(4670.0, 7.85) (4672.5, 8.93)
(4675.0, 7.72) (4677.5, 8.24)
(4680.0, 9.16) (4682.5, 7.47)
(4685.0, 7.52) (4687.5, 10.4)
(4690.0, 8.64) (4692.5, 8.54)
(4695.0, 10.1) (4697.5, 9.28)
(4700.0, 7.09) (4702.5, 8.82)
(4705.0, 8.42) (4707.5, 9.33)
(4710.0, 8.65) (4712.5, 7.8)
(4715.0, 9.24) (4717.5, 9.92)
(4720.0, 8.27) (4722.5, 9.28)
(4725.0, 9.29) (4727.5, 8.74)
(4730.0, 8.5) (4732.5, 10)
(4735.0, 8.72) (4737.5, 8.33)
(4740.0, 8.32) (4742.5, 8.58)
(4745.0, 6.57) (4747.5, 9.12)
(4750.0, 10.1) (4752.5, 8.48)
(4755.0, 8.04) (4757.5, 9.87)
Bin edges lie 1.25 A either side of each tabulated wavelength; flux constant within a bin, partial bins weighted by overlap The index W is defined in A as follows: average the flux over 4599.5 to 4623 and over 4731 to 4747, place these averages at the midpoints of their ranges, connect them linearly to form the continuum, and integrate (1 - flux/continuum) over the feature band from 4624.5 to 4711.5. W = 4.0 A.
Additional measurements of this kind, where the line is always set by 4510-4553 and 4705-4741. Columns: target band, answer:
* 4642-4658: 0.77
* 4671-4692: 0.69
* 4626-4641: 0.66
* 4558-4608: -0.99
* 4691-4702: 0.08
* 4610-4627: -0.83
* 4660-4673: 0.94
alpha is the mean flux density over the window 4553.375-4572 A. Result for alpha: 8.81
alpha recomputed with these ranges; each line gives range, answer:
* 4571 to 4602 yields 8.75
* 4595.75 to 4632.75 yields 9.06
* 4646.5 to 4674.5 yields 8.27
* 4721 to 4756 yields 8.72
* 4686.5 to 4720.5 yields 8.9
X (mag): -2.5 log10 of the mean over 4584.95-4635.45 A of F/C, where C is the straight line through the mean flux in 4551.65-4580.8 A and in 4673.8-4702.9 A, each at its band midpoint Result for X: -0.02 mag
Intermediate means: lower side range 8.85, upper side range 8.58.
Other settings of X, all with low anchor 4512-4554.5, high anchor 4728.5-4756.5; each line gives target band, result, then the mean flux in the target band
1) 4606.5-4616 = -0.08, 9.17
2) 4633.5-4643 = 0.08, 7.96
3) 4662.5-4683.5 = 0.06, 8.13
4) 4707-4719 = -0.04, 8.95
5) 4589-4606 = -0.03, 8.82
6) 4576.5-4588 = 0.02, 8.4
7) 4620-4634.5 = -0.05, 8.93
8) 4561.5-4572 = -0.03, 8.73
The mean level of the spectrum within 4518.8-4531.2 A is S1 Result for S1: 8.64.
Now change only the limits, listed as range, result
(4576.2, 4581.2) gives 8.52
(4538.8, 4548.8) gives 8.99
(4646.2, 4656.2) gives 8.68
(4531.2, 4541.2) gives 8.42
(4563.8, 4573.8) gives 8.79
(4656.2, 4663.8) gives 8.02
